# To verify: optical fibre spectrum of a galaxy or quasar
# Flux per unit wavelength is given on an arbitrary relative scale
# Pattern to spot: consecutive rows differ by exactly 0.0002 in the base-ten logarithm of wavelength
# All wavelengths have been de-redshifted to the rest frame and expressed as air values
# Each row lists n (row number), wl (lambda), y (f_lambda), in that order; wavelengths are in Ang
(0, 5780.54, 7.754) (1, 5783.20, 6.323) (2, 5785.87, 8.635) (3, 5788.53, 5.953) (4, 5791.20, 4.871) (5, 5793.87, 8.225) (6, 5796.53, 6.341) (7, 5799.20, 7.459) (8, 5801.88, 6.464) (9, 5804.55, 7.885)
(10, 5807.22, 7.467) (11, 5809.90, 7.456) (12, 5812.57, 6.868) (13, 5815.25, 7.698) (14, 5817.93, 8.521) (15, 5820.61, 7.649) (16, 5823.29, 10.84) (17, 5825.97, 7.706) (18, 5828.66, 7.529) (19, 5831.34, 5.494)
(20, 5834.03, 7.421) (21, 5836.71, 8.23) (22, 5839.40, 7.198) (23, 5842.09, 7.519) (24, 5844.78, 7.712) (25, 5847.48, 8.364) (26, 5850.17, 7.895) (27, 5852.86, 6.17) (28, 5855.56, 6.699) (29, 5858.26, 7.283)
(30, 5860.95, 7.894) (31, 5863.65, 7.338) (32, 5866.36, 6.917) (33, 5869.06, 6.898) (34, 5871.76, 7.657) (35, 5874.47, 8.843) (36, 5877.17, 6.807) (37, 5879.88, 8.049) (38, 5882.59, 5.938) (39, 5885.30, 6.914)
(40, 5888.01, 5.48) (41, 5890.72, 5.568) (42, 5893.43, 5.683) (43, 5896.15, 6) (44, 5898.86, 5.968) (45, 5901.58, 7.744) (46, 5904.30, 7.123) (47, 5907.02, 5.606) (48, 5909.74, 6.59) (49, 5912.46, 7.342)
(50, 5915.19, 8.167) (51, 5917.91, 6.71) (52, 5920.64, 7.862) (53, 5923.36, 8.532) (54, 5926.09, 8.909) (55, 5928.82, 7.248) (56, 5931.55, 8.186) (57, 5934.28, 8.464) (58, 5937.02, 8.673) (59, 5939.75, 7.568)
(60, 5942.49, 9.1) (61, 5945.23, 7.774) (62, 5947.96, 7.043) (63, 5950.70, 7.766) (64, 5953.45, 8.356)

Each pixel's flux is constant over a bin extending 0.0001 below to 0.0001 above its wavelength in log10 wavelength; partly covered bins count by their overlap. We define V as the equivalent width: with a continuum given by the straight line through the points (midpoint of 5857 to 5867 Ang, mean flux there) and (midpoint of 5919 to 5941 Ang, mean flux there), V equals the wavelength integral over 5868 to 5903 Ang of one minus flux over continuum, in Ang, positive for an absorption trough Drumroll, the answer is 4.2 Ang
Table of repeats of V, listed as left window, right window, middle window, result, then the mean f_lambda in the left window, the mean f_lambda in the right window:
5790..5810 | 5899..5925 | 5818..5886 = -3.7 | 7.01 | 7.25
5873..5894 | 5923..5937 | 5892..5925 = 2.7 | 6.7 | 8.28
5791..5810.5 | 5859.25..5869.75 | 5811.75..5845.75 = -2.5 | 7.13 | 7.29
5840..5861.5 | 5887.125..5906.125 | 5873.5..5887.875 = -1.0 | 7.42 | 6.23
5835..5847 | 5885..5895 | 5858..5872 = -1.1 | 7.71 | 5.81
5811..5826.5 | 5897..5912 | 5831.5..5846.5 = 0.7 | 8.23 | 6.63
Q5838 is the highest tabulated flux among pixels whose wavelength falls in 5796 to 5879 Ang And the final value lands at 10.84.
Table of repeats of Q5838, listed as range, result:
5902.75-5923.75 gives 8.532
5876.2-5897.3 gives 8.049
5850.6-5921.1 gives 8.843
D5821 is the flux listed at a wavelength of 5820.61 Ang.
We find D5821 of 7.649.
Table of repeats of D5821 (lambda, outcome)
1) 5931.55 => 8.186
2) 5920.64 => 7.862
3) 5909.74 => 6.59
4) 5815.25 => 7.698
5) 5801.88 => 6.464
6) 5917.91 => 6.71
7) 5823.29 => 10.84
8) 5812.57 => 6.868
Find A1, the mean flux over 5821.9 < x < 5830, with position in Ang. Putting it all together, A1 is 8.68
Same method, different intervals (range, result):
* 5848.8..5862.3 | 7.2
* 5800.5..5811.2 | 7.31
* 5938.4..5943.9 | 8.32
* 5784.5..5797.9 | 6.81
